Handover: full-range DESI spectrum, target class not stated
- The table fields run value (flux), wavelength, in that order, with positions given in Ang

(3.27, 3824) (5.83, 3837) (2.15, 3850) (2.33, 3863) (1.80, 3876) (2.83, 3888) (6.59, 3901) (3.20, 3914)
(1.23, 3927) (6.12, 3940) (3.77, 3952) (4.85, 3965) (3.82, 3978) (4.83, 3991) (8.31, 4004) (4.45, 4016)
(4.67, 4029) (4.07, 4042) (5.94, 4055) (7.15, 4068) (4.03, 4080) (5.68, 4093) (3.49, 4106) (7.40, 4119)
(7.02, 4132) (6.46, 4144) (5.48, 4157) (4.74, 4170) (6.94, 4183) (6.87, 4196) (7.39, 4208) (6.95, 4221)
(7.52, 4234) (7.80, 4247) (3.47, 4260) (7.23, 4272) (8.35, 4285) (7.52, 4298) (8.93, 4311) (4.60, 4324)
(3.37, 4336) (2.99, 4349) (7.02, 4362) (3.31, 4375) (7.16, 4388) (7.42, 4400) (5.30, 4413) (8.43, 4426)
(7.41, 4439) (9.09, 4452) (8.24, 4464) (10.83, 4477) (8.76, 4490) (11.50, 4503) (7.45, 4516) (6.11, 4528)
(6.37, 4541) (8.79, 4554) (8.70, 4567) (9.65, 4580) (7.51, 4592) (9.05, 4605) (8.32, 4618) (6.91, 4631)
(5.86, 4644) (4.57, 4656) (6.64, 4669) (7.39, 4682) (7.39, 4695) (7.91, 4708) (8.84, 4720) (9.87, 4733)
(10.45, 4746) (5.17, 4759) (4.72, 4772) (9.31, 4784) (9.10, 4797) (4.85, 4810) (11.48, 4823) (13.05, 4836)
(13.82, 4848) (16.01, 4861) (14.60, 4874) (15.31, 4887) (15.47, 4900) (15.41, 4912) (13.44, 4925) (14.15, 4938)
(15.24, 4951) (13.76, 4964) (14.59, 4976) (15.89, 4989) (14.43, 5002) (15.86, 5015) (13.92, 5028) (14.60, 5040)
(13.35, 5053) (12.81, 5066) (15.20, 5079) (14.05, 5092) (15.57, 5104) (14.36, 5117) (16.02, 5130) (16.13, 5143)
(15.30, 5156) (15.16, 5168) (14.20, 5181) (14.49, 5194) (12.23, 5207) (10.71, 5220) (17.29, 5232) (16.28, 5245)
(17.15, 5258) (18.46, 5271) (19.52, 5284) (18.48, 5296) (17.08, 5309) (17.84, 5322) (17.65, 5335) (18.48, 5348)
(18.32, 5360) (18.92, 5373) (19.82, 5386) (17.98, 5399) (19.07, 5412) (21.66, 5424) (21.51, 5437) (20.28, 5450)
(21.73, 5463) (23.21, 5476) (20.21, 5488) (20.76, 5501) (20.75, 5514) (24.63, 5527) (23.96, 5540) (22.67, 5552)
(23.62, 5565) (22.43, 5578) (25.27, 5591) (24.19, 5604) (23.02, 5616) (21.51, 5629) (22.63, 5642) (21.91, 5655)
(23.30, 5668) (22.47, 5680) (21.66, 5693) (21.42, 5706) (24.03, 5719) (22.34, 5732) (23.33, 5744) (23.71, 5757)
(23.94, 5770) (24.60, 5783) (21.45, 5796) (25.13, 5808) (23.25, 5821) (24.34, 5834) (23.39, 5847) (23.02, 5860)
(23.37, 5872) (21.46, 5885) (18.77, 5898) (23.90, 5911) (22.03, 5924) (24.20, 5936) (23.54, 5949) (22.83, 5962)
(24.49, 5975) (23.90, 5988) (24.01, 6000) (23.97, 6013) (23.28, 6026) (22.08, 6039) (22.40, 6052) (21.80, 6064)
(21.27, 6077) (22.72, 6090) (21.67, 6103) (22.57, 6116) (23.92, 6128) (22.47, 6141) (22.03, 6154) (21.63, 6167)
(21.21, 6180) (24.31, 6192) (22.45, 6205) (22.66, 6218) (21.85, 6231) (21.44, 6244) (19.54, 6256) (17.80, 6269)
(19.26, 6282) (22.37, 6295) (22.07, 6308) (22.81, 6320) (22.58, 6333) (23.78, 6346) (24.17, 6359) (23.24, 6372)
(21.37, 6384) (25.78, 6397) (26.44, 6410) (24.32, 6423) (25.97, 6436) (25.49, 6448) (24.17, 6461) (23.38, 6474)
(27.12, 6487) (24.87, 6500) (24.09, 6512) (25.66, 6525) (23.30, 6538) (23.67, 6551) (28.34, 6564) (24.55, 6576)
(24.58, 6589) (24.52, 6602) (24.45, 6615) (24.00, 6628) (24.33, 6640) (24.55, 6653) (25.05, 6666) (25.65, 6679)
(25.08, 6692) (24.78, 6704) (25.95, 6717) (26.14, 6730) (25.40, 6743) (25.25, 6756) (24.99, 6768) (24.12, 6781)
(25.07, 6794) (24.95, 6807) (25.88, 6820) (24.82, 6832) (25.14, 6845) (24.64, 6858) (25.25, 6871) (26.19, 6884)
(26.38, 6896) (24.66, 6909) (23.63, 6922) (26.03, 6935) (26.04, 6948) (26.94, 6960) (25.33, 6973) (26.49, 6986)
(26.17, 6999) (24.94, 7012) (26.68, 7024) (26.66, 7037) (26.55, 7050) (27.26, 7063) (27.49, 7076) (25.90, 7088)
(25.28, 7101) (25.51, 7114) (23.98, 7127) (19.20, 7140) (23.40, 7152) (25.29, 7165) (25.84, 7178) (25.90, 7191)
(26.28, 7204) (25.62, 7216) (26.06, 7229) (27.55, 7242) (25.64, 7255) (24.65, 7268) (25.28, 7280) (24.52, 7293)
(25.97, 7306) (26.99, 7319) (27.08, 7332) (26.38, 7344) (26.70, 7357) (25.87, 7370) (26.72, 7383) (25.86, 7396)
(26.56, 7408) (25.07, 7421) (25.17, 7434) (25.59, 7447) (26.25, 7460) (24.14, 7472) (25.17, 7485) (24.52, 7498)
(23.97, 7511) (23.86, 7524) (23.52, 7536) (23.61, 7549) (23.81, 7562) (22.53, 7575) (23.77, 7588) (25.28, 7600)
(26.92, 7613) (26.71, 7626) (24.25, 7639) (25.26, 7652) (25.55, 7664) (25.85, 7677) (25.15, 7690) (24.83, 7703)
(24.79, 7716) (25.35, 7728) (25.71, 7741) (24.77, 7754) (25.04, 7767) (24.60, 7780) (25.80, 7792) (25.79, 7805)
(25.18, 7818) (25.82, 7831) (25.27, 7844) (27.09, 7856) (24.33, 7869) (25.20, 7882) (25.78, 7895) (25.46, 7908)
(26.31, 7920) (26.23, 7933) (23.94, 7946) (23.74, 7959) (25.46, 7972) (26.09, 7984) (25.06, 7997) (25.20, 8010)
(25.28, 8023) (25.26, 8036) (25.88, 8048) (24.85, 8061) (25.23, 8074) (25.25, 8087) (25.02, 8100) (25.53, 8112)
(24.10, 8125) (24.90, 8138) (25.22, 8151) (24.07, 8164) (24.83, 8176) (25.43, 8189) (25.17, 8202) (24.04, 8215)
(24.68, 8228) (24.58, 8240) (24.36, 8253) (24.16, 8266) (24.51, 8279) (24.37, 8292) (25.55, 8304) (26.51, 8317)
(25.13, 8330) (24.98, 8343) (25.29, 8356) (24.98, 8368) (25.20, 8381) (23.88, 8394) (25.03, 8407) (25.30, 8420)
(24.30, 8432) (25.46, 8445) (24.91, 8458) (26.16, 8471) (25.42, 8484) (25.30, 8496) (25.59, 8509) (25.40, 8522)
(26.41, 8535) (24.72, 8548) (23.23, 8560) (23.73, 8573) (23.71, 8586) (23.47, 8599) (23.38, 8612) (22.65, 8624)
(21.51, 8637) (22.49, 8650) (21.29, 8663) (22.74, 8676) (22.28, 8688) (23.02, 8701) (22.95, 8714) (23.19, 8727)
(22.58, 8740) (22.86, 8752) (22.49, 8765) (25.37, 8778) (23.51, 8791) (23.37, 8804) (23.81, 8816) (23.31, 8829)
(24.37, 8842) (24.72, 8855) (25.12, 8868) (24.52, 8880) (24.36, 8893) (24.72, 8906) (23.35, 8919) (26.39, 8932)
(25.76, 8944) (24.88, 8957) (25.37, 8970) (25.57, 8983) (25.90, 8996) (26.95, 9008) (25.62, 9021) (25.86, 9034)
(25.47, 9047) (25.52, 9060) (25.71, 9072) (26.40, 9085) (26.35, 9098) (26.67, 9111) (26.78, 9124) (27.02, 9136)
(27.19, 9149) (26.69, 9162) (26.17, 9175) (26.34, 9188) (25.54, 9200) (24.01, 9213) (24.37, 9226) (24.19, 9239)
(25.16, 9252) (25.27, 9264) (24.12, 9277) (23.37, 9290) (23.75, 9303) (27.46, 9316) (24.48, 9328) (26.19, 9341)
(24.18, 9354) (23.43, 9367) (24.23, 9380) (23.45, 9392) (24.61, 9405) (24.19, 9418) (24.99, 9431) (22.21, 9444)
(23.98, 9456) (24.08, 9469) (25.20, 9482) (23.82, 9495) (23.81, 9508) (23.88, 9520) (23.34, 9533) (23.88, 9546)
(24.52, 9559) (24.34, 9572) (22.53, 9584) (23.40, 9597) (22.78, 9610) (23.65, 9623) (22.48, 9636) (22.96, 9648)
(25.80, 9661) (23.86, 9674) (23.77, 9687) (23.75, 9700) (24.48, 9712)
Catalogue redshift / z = 0.211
